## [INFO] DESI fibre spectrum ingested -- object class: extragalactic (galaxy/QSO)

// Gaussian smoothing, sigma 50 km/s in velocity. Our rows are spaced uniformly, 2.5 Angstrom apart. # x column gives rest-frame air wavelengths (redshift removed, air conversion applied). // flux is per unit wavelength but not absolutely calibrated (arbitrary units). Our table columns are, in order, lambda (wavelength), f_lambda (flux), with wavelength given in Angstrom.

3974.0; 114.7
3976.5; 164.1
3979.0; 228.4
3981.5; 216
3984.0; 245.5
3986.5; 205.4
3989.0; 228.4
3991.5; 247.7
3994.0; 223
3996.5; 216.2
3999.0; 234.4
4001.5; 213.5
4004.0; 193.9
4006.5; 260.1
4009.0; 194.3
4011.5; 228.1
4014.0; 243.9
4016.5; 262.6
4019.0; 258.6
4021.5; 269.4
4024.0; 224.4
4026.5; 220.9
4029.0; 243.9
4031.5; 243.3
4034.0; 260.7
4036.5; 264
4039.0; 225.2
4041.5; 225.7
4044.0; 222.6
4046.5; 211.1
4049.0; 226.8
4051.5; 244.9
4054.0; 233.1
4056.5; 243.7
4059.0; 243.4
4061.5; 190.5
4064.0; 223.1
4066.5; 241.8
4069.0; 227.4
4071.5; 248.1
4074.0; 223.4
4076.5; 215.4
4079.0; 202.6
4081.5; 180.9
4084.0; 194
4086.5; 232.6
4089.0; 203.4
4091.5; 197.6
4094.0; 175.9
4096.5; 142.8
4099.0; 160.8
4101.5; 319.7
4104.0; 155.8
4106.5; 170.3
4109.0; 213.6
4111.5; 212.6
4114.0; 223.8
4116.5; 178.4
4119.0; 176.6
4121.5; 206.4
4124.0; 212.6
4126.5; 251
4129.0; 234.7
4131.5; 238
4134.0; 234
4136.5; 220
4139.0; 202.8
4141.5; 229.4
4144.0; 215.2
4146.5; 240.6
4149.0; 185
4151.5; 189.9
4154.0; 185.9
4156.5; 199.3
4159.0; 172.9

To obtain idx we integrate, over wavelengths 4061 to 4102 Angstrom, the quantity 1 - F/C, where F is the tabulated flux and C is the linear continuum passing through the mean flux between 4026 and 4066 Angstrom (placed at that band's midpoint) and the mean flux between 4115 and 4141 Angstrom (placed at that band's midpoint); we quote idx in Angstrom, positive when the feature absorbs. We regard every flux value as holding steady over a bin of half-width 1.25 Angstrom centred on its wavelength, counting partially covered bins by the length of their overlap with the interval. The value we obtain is 3.0 Angstrom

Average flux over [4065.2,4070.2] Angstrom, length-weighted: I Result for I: 235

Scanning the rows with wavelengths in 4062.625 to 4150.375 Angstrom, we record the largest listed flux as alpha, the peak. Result 319.7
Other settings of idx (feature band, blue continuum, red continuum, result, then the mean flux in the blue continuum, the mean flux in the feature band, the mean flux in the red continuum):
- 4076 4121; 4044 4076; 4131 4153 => 5.2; 229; 197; 216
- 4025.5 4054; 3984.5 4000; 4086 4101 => -3.5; 227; 235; 190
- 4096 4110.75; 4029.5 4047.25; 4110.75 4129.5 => 1.3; 237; 197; 211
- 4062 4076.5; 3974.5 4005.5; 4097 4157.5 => -1.1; 216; 229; 210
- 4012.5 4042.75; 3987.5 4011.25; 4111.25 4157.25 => -3.3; 224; 245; 213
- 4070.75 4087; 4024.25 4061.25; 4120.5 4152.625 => 1.2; 235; 212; 220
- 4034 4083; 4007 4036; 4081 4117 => -1.2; 242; 227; 198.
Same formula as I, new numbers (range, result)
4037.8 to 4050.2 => 222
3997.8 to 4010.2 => 219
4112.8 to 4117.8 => 201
